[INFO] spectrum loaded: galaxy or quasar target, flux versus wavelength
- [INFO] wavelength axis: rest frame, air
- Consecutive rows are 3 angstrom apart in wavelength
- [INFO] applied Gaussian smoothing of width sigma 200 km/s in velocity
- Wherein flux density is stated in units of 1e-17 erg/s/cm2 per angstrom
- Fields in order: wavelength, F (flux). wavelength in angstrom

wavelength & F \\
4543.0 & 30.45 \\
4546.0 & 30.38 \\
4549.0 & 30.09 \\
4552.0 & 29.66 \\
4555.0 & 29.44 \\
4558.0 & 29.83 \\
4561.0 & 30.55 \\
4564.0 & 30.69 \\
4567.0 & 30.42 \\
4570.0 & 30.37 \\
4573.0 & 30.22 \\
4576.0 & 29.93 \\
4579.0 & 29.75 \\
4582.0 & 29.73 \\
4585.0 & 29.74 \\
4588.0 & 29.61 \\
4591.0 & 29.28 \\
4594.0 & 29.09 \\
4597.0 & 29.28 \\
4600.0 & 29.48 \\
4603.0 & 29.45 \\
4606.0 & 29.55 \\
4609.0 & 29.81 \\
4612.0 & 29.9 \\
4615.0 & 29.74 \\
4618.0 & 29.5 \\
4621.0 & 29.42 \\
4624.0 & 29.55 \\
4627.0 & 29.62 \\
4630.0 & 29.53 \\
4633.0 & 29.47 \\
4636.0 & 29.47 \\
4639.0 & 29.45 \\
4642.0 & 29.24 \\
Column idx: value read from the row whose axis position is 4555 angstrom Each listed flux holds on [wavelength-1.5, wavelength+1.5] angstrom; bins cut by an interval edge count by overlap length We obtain 29.44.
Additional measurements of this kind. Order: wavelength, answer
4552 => 29.66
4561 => 30.55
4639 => 29.45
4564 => 30.69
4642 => 29.24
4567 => 30.42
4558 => 29.83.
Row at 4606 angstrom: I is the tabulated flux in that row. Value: 29.55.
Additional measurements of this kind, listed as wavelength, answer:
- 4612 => 29.9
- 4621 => 29.42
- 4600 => 29.48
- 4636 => 29.47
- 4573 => 30.22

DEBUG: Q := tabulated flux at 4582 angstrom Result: 29.73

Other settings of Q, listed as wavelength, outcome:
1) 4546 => 30.38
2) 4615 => 29.74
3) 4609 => 29.81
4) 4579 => 29.75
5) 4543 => 30.45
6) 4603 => 29.45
